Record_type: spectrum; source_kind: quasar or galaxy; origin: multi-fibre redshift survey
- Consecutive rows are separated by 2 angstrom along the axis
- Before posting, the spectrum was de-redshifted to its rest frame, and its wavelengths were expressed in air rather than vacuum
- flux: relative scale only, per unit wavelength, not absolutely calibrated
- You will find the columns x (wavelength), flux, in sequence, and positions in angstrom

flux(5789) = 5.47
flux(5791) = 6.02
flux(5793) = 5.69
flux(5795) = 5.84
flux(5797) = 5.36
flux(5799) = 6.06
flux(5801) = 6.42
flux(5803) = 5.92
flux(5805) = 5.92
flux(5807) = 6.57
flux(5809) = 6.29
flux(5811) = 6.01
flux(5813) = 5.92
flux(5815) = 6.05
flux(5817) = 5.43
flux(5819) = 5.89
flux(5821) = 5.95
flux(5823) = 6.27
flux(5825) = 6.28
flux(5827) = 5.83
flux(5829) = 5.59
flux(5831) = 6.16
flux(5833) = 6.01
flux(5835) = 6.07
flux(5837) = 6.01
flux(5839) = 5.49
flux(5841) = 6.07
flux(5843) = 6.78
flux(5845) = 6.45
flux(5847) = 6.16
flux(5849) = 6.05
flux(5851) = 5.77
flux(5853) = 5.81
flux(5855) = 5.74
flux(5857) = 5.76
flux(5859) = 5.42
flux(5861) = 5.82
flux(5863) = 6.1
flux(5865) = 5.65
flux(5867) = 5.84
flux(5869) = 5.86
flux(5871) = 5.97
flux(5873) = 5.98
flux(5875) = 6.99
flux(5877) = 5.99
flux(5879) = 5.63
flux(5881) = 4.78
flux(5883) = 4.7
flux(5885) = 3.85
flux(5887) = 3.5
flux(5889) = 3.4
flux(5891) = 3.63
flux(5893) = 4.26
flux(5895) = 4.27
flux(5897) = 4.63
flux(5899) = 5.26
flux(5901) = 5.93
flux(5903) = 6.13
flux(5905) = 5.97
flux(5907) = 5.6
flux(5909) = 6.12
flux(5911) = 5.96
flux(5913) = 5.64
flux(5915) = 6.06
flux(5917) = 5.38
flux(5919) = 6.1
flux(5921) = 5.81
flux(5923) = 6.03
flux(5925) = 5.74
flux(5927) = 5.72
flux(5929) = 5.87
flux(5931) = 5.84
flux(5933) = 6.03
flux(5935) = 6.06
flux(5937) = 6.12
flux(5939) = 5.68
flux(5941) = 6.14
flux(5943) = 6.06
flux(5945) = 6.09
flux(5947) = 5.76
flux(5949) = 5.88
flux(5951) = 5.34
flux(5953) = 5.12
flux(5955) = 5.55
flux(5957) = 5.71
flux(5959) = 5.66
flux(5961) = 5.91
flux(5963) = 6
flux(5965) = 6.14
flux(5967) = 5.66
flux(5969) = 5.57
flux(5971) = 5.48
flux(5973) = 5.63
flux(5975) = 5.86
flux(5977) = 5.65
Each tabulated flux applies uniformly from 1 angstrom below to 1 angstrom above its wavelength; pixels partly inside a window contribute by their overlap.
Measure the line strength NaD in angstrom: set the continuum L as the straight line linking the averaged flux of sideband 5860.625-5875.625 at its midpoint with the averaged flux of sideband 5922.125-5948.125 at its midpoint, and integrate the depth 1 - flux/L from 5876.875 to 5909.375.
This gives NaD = 6.0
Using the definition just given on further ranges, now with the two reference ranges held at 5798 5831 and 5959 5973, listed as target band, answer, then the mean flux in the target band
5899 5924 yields 0.0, 5.87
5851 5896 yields 5.3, 5.24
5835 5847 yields -0.3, 6.15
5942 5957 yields 0.3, 5.69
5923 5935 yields -0.1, 5.87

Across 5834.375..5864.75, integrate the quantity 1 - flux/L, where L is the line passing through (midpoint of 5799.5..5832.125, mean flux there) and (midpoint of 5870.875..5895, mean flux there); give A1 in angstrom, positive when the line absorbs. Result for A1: -3.0 angstrom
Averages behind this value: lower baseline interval 6.03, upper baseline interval 4.83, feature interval 5.96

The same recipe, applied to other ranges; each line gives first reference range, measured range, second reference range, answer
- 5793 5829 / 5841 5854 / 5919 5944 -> -0.4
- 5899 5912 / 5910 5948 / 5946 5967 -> -0.6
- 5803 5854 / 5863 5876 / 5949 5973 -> -0.3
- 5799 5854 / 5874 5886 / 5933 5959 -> 1.2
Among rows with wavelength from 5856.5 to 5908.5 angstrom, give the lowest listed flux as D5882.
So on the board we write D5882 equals 3.4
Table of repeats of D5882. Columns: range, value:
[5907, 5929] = 5.38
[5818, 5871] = 5.42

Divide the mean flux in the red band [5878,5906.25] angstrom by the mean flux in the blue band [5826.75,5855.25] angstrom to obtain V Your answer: 0.8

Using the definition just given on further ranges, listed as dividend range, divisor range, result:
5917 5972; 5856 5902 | 1.12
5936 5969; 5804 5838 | 0.96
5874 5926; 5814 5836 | 0.89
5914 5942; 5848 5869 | 1.02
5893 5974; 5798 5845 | 0.95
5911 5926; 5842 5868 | 0.98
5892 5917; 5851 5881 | 0.94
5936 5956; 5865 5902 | 1.14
